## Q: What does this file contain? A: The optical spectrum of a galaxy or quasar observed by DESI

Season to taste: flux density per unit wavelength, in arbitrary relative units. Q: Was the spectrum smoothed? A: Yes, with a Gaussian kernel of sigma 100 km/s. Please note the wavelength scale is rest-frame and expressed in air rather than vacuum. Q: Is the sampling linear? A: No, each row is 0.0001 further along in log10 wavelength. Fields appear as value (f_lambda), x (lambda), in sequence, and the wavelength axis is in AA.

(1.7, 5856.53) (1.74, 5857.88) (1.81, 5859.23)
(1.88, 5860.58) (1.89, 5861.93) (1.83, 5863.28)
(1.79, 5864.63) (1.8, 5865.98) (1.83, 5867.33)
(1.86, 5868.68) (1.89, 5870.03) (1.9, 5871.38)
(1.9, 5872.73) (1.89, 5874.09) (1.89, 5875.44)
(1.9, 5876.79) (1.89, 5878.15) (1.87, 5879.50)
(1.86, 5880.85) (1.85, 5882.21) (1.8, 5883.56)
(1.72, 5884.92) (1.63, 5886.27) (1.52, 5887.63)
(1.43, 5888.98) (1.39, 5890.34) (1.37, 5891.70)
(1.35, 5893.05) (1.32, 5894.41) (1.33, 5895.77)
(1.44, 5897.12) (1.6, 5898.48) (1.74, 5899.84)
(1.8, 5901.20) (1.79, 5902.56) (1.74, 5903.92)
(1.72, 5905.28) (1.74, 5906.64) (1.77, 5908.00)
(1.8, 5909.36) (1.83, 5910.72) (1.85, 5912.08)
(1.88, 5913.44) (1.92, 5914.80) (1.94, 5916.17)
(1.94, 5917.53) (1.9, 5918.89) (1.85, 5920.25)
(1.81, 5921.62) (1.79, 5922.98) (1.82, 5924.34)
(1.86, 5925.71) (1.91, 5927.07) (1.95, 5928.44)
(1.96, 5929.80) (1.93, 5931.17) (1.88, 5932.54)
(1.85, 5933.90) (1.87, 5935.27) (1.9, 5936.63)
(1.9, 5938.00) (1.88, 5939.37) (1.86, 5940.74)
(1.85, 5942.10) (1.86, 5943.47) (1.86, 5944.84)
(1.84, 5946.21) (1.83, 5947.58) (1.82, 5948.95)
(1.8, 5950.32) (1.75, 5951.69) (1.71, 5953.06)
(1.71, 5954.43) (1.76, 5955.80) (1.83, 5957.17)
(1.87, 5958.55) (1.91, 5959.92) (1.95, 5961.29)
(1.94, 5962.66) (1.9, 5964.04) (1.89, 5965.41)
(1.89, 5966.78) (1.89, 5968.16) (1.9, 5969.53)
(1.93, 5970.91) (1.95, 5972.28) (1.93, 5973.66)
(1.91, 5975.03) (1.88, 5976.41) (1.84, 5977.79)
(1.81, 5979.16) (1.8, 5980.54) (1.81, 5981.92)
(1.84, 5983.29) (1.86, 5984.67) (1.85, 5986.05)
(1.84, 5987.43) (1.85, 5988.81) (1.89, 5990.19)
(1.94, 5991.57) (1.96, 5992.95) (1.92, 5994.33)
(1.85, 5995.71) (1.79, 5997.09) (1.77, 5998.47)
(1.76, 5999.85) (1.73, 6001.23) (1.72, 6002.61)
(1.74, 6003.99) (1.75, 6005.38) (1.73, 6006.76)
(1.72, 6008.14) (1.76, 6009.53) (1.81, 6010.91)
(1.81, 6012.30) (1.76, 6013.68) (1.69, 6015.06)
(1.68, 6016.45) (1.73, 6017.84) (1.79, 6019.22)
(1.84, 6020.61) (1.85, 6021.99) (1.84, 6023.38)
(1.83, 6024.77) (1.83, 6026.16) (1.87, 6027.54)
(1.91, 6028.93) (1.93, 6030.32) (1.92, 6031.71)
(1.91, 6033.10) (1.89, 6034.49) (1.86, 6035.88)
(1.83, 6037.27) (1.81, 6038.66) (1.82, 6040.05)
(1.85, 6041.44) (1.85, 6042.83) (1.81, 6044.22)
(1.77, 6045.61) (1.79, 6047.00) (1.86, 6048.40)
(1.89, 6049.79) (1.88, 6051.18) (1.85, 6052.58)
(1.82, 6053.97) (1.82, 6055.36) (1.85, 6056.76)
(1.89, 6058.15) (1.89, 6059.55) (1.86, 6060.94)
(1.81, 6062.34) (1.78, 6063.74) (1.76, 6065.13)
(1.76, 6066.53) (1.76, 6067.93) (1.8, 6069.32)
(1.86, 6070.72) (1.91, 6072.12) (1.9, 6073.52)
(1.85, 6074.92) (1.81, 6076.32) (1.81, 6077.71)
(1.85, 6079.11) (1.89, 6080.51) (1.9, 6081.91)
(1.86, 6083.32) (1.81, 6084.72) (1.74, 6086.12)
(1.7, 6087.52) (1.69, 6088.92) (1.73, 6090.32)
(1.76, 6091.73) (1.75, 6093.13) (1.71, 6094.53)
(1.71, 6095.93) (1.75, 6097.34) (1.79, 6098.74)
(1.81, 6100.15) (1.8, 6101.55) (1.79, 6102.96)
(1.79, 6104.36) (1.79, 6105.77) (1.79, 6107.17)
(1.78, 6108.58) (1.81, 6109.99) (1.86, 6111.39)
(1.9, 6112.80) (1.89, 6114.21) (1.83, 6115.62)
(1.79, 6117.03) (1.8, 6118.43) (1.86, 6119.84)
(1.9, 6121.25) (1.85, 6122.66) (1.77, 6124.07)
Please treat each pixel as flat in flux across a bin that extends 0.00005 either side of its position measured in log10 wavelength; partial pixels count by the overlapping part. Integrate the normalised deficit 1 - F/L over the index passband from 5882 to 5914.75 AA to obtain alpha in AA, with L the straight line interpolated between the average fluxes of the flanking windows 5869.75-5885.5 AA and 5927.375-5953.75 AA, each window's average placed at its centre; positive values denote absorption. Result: 3.8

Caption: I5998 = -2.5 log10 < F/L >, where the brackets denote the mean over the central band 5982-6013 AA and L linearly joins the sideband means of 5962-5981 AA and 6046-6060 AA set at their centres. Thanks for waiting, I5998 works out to 0.04 mag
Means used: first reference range 1.89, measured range 1.81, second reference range 1.85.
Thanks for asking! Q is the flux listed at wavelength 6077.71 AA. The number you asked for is 1.81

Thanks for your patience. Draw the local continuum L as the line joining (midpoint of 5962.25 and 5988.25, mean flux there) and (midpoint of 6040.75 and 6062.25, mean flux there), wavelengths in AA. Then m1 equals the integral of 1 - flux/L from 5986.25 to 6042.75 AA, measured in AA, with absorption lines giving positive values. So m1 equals 1.2 AA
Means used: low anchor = 1.88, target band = 1.82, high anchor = 1.84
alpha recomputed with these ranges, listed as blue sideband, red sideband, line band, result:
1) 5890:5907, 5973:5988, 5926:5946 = -2.28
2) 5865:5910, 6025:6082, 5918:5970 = -3.13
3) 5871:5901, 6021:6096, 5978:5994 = -0.92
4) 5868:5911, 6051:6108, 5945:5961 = -0.65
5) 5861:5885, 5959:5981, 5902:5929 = 0.49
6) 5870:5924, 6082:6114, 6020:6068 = -2.00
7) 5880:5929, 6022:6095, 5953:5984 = -1.75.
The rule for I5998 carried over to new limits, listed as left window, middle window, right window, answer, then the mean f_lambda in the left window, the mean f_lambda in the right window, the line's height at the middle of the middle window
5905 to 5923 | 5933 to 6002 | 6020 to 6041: 0.00 mag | 1.84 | 1.86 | 1.85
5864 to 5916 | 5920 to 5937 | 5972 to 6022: -0.07 mag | 1.73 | 1.81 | 1.76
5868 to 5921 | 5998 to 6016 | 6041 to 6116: 0.02 mag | 1.74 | 1.81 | 1.78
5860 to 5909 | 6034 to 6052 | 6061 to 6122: -0.03 mag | 1.72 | 1.81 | 1.79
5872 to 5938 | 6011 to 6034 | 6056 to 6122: -0.02 mag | 1.77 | 1.81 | 1.79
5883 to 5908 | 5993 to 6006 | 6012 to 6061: -0.01 mag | 1.58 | 1.84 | 1.77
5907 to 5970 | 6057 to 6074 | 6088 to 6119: -0.02 mag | 1.86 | 1.79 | 1.8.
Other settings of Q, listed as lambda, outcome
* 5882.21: 1.85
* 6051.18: 1.88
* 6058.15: 1.89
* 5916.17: 1.94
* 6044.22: 1.81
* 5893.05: 1.35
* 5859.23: 1.81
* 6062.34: 1.81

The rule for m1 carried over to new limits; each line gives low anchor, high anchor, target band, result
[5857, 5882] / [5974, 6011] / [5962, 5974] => -0.56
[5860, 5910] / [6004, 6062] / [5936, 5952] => -0.77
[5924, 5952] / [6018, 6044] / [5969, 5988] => -0.06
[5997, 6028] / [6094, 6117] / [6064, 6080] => -0.30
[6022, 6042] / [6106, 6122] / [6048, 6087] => 0.30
